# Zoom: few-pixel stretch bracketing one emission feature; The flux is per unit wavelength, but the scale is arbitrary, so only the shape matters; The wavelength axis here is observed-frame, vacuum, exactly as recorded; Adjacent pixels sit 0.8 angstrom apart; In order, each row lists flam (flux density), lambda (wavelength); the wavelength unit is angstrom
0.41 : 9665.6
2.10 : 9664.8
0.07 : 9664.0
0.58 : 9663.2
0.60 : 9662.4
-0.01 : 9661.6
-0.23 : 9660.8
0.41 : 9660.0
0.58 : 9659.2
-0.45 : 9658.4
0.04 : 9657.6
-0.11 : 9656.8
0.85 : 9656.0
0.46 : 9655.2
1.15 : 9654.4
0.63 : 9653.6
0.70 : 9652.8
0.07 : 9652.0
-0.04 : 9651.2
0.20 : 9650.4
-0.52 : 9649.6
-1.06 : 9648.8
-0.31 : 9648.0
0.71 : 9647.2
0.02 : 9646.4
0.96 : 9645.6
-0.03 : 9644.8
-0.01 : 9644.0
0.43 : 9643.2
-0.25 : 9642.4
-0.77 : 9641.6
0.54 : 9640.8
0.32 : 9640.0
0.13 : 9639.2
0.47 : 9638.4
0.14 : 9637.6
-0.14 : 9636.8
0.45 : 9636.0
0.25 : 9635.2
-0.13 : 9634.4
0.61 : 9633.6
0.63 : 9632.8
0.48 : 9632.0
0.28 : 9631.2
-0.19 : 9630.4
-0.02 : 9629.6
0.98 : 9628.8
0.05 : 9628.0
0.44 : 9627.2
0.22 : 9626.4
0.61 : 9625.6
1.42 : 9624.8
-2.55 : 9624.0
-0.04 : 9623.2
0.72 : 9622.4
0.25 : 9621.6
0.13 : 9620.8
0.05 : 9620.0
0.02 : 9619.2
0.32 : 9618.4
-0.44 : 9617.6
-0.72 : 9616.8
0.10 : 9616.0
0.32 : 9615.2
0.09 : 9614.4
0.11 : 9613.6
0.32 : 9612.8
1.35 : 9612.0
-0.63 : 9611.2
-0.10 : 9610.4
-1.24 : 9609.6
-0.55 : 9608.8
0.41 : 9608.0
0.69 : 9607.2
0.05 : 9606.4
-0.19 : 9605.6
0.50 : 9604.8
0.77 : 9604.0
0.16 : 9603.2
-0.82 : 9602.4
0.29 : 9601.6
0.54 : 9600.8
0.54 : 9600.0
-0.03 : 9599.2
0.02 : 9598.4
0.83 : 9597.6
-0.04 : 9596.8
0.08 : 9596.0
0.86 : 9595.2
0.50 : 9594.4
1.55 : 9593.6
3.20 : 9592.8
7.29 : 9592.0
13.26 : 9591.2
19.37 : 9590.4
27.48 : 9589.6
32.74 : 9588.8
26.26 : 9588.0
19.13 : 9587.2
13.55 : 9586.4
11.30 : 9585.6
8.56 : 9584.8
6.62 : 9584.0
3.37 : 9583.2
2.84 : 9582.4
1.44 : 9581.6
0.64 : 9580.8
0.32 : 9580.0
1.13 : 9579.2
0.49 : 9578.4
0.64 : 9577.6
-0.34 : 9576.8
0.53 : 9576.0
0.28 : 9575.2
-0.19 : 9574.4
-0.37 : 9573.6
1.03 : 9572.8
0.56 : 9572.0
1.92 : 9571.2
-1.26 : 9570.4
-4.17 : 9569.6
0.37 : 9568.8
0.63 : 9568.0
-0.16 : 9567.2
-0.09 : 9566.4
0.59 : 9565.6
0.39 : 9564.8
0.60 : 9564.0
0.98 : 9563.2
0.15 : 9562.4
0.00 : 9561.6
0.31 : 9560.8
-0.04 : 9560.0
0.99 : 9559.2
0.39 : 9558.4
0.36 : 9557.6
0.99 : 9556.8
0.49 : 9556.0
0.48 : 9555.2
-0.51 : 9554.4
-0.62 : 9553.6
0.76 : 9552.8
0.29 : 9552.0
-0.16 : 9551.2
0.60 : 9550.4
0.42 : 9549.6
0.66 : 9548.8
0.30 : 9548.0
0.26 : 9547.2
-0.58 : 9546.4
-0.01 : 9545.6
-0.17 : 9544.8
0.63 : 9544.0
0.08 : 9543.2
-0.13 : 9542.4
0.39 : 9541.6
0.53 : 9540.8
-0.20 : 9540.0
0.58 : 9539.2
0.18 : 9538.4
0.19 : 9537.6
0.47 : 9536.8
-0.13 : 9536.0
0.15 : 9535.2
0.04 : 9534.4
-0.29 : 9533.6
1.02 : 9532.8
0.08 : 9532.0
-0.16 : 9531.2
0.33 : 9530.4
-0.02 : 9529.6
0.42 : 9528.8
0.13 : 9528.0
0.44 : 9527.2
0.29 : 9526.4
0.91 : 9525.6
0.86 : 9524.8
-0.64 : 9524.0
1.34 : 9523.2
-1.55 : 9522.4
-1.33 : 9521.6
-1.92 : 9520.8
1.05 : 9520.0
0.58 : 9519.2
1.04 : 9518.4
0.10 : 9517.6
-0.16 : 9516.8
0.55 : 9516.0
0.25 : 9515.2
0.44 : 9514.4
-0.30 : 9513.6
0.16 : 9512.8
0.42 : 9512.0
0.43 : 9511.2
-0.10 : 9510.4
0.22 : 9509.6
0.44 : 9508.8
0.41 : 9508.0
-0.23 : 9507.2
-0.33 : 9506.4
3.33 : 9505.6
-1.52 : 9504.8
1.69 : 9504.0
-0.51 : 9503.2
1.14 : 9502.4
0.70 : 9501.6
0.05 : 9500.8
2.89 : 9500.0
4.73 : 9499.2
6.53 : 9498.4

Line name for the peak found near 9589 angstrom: [O III]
